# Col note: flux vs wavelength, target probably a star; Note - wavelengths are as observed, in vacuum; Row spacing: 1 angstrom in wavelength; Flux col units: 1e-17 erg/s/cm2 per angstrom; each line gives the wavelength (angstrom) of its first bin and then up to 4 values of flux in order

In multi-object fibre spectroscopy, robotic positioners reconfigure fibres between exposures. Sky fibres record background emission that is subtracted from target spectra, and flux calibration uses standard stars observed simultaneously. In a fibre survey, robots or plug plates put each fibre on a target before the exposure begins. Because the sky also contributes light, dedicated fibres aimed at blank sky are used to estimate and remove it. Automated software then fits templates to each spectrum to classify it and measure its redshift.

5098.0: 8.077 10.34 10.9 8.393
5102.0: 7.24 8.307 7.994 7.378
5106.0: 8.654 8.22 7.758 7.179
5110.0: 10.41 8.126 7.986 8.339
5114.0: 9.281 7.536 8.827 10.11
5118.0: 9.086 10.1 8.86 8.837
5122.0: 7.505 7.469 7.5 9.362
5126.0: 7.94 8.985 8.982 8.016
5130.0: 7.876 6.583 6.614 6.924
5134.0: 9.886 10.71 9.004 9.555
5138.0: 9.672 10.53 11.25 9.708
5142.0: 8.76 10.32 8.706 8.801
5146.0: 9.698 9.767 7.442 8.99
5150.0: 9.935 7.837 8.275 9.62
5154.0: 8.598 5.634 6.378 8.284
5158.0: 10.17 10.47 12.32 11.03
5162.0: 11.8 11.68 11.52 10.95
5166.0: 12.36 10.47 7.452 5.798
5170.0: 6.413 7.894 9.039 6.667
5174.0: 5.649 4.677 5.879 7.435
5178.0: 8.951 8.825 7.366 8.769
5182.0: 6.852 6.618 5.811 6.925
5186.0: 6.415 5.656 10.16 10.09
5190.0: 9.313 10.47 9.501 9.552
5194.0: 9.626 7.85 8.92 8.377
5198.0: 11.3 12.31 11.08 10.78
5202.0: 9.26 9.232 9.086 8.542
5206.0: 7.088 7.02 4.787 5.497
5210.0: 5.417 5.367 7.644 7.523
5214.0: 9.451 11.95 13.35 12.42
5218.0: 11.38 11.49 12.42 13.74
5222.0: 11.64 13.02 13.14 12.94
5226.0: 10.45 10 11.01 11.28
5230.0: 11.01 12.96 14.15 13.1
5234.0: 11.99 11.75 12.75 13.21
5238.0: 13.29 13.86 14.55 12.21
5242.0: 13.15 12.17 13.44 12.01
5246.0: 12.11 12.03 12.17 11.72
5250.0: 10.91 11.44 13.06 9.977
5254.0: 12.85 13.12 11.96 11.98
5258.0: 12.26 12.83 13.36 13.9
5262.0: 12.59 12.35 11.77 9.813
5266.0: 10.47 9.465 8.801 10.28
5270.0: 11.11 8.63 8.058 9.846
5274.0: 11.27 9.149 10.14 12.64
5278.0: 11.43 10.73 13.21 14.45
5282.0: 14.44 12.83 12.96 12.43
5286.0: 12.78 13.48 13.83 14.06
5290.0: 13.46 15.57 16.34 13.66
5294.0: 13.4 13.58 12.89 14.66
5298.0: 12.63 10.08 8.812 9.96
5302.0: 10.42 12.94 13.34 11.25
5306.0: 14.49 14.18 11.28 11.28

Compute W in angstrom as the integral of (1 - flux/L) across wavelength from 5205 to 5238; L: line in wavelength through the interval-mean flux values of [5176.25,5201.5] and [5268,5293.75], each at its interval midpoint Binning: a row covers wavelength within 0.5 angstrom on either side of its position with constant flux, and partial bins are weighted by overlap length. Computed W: -2.1 angstrom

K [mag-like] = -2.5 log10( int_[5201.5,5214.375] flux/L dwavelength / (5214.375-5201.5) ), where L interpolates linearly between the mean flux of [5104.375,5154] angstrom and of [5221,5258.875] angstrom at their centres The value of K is 0.46 mag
